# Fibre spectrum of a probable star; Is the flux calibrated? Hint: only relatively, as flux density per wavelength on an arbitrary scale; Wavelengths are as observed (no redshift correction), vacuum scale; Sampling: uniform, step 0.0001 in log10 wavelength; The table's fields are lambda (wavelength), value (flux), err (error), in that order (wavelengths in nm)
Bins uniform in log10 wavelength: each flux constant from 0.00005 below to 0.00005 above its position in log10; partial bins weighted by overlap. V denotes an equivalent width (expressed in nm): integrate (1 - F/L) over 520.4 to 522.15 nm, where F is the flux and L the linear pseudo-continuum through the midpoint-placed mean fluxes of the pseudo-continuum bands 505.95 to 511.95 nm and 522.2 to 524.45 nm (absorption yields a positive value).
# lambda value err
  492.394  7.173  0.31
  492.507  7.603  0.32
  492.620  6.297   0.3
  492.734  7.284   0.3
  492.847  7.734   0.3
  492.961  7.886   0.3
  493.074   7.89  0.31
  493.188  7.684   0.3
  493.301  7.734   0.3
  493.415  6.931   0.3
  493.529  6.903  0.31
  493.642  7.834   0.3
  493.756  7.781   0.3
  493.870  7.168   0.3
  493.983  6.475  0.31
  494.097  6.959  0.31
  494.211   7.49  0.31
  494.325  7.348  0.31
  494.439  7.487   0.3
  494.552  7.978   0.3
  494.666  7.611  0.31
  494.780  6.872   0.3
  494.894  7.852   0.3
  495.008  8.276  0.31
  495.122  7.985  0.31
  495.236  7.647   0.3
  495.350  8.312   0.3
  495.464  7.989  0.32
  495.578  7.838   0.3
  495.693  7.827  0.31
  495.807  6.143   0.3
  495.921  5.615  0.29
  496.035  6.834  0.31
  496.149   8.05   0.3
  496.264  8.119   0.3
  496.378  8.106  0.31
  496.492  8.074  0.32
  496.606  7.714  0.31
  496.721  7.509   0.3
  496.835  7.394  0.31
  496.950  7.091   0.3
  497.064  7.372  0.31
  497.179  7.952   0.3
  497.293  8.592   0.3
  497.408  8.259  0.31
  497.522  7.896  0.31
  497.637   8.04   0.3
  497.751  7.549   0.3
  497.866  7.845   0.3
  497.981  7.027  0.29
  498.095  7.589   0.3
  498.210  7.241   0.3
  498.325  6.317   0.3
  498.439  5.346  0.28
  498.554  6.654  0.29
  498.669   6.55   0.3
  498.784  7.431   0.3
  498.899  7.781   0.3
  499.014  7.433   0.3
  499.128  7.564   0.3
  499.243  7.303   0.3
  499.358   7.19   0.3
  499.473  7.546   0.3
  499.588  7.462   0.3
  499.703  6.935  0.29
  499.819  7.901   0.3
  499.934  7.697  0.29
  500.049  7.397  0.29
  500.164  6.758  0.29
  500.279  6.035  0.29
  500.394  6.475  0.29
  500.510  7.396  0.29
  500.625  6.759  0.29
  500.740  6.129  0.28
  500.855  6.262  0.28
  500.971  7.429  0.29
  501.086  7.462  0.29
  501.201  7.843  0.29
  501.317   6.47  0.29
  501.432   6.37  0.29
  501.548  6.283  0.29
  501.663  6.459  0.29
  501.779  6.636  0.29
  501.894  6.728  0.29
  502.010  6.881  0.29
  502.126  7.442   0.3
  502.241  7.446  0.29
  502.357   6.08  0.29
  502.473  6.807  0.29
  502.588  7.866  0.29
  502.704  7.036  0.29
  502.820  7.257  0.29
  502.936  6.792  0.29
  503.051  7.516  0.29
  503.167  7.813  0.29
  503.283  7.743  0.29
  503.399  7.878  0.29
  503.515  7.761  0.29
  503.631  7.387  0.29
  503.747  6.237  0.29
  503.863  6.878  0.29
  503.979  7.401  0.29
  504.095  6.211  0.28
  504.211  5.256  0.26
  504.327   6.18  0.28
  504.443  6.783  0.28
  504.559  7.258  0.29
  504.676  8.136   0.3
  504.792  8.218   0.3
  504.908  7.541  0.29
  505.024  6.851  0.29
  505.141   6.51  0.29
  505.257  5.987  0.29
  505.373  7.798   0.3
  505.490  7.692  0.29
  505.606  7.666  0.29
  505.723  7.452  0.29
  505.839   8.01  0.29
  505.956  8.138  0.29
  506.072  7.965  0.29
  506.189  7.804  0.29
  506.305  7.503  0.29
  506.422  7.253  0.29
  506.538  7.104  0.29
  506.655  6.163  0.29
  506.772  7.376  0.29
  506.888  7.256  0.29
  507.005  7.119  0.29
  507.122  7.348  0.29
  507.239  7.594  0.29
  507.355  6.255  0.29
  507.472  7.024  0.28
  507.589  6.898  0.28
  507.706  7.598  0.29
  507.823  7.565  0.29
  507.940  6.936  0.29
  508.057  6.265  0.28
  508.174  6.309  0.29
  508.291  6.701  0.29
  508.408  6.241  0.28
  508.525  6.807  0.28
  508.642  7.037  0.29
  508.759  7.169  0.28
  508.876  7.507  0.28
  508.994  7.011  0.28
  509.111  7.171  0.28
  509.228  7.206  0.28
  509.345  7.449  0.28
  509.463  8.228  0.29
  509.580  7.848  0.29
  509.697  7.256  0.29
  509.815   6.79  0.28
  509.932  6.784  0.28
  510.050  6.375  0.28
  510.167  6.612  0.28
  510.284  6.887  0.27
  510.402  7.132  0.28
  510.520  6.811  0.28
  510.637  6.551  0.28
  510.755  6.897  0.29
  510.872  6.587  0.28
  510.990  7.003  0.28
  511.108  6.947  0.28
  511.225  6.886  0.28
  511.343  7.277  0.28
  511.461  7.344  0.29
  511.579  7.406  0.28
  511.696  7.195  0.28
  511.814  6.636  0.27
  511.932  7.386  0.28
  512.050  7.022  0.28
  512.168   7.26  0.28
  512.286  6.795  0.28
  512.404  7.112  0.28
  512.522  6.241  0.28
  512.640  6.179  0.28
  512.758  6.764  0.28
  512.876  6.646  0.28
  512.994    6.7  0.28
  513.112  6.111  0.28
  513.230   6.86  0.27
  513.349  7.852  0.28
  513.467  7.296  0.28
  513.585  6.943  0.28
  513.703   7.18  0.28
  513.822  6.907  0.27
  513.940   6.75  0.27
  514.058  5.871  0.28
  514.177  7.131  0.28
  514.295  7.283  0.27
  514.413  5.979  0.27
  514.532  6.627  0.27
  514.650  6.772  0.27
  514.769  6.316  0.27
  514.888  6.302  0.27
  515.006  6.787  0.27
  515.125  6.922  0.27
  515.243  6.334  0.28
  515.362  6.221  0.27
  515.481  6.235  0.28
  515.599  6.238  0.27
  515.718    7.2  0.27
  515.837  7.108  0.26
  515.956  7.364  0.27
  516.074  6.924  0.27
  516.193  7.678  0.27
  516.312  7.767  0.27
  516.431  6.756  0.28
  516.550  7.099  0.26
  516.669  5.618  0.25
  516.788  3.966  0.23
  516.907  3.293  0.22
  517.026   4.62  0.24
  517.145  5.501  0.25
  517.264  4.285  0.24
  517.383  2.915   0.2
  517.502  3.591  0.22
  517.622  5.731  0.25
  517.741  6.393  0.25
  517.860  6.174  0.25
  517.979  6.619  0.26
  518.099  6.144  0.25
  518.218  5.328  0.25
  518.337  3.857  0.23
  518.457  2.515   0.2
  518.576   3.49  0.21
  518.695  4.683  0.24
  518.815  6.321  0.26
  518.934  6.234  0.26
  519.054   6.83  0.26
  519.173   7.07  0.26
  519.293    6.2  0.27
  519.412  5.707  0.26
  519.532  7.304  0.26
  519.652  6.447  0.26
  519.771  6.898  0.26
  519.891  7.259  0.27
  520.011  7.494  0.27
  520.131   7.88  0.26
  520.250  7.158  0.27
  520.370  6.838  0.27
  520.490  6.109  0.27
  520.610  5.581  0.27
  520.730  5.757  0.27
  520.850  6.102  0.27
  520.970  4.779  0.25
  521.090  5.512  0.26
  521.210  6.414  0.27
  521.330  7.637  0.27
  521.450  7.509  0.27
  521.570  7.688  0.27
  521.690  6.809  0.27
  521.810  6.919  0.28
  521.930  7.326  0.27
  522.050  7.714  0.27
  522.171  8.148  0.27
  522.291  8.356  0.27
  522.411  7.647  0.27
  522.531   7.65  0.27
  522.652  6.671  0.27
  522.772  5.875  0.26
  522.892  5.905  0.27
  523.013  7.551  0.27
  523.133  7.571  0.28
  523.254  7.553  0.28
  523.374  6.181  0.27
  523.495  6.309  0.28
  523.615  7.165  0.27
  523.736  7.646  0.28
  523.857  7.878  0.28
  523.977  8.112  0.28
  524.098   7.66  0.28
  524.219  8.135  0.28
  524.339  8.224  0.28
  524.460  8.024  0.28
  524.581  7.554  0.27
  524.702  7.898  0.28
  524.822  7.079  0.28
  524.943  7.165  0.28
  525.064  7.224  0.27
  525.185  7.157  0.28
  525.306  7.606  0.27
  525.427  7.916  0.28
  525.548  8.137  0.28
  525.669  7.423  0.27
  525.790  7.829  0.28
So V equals 0.17 nm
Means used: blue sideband 7.08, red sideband 7.37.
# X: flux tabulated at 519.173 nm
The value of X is 7.07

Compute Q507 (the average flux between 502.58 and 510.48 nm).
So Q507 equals 7.15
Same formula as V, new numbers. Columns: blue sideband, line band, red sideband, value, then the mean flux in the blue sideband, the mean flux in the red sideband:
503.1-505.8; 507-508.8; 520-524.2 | 0.05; 7.16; 7.01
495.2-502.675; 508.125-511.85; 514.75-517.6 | -0.35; 7.23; 5.95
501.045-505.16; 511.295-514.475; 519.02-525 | 0.07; 7.04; 7.06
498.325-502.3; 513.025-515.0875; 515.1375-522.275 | -0.12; 6.97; 6.18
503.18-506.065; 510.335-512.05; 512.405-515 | -0.04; 7.23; 6.71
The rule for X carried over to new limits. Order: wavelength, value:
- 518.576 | 3.49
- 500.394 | 6.475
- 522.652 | 6.671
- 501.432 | 6.37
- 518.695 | 4.683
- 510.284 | 6.887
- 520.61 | 5.581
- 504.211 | 5.256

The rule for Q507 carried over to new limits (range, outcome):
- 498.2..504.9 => 7.03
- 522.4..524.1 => 7.13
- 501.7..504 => 7.17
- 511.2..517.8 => 6.45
